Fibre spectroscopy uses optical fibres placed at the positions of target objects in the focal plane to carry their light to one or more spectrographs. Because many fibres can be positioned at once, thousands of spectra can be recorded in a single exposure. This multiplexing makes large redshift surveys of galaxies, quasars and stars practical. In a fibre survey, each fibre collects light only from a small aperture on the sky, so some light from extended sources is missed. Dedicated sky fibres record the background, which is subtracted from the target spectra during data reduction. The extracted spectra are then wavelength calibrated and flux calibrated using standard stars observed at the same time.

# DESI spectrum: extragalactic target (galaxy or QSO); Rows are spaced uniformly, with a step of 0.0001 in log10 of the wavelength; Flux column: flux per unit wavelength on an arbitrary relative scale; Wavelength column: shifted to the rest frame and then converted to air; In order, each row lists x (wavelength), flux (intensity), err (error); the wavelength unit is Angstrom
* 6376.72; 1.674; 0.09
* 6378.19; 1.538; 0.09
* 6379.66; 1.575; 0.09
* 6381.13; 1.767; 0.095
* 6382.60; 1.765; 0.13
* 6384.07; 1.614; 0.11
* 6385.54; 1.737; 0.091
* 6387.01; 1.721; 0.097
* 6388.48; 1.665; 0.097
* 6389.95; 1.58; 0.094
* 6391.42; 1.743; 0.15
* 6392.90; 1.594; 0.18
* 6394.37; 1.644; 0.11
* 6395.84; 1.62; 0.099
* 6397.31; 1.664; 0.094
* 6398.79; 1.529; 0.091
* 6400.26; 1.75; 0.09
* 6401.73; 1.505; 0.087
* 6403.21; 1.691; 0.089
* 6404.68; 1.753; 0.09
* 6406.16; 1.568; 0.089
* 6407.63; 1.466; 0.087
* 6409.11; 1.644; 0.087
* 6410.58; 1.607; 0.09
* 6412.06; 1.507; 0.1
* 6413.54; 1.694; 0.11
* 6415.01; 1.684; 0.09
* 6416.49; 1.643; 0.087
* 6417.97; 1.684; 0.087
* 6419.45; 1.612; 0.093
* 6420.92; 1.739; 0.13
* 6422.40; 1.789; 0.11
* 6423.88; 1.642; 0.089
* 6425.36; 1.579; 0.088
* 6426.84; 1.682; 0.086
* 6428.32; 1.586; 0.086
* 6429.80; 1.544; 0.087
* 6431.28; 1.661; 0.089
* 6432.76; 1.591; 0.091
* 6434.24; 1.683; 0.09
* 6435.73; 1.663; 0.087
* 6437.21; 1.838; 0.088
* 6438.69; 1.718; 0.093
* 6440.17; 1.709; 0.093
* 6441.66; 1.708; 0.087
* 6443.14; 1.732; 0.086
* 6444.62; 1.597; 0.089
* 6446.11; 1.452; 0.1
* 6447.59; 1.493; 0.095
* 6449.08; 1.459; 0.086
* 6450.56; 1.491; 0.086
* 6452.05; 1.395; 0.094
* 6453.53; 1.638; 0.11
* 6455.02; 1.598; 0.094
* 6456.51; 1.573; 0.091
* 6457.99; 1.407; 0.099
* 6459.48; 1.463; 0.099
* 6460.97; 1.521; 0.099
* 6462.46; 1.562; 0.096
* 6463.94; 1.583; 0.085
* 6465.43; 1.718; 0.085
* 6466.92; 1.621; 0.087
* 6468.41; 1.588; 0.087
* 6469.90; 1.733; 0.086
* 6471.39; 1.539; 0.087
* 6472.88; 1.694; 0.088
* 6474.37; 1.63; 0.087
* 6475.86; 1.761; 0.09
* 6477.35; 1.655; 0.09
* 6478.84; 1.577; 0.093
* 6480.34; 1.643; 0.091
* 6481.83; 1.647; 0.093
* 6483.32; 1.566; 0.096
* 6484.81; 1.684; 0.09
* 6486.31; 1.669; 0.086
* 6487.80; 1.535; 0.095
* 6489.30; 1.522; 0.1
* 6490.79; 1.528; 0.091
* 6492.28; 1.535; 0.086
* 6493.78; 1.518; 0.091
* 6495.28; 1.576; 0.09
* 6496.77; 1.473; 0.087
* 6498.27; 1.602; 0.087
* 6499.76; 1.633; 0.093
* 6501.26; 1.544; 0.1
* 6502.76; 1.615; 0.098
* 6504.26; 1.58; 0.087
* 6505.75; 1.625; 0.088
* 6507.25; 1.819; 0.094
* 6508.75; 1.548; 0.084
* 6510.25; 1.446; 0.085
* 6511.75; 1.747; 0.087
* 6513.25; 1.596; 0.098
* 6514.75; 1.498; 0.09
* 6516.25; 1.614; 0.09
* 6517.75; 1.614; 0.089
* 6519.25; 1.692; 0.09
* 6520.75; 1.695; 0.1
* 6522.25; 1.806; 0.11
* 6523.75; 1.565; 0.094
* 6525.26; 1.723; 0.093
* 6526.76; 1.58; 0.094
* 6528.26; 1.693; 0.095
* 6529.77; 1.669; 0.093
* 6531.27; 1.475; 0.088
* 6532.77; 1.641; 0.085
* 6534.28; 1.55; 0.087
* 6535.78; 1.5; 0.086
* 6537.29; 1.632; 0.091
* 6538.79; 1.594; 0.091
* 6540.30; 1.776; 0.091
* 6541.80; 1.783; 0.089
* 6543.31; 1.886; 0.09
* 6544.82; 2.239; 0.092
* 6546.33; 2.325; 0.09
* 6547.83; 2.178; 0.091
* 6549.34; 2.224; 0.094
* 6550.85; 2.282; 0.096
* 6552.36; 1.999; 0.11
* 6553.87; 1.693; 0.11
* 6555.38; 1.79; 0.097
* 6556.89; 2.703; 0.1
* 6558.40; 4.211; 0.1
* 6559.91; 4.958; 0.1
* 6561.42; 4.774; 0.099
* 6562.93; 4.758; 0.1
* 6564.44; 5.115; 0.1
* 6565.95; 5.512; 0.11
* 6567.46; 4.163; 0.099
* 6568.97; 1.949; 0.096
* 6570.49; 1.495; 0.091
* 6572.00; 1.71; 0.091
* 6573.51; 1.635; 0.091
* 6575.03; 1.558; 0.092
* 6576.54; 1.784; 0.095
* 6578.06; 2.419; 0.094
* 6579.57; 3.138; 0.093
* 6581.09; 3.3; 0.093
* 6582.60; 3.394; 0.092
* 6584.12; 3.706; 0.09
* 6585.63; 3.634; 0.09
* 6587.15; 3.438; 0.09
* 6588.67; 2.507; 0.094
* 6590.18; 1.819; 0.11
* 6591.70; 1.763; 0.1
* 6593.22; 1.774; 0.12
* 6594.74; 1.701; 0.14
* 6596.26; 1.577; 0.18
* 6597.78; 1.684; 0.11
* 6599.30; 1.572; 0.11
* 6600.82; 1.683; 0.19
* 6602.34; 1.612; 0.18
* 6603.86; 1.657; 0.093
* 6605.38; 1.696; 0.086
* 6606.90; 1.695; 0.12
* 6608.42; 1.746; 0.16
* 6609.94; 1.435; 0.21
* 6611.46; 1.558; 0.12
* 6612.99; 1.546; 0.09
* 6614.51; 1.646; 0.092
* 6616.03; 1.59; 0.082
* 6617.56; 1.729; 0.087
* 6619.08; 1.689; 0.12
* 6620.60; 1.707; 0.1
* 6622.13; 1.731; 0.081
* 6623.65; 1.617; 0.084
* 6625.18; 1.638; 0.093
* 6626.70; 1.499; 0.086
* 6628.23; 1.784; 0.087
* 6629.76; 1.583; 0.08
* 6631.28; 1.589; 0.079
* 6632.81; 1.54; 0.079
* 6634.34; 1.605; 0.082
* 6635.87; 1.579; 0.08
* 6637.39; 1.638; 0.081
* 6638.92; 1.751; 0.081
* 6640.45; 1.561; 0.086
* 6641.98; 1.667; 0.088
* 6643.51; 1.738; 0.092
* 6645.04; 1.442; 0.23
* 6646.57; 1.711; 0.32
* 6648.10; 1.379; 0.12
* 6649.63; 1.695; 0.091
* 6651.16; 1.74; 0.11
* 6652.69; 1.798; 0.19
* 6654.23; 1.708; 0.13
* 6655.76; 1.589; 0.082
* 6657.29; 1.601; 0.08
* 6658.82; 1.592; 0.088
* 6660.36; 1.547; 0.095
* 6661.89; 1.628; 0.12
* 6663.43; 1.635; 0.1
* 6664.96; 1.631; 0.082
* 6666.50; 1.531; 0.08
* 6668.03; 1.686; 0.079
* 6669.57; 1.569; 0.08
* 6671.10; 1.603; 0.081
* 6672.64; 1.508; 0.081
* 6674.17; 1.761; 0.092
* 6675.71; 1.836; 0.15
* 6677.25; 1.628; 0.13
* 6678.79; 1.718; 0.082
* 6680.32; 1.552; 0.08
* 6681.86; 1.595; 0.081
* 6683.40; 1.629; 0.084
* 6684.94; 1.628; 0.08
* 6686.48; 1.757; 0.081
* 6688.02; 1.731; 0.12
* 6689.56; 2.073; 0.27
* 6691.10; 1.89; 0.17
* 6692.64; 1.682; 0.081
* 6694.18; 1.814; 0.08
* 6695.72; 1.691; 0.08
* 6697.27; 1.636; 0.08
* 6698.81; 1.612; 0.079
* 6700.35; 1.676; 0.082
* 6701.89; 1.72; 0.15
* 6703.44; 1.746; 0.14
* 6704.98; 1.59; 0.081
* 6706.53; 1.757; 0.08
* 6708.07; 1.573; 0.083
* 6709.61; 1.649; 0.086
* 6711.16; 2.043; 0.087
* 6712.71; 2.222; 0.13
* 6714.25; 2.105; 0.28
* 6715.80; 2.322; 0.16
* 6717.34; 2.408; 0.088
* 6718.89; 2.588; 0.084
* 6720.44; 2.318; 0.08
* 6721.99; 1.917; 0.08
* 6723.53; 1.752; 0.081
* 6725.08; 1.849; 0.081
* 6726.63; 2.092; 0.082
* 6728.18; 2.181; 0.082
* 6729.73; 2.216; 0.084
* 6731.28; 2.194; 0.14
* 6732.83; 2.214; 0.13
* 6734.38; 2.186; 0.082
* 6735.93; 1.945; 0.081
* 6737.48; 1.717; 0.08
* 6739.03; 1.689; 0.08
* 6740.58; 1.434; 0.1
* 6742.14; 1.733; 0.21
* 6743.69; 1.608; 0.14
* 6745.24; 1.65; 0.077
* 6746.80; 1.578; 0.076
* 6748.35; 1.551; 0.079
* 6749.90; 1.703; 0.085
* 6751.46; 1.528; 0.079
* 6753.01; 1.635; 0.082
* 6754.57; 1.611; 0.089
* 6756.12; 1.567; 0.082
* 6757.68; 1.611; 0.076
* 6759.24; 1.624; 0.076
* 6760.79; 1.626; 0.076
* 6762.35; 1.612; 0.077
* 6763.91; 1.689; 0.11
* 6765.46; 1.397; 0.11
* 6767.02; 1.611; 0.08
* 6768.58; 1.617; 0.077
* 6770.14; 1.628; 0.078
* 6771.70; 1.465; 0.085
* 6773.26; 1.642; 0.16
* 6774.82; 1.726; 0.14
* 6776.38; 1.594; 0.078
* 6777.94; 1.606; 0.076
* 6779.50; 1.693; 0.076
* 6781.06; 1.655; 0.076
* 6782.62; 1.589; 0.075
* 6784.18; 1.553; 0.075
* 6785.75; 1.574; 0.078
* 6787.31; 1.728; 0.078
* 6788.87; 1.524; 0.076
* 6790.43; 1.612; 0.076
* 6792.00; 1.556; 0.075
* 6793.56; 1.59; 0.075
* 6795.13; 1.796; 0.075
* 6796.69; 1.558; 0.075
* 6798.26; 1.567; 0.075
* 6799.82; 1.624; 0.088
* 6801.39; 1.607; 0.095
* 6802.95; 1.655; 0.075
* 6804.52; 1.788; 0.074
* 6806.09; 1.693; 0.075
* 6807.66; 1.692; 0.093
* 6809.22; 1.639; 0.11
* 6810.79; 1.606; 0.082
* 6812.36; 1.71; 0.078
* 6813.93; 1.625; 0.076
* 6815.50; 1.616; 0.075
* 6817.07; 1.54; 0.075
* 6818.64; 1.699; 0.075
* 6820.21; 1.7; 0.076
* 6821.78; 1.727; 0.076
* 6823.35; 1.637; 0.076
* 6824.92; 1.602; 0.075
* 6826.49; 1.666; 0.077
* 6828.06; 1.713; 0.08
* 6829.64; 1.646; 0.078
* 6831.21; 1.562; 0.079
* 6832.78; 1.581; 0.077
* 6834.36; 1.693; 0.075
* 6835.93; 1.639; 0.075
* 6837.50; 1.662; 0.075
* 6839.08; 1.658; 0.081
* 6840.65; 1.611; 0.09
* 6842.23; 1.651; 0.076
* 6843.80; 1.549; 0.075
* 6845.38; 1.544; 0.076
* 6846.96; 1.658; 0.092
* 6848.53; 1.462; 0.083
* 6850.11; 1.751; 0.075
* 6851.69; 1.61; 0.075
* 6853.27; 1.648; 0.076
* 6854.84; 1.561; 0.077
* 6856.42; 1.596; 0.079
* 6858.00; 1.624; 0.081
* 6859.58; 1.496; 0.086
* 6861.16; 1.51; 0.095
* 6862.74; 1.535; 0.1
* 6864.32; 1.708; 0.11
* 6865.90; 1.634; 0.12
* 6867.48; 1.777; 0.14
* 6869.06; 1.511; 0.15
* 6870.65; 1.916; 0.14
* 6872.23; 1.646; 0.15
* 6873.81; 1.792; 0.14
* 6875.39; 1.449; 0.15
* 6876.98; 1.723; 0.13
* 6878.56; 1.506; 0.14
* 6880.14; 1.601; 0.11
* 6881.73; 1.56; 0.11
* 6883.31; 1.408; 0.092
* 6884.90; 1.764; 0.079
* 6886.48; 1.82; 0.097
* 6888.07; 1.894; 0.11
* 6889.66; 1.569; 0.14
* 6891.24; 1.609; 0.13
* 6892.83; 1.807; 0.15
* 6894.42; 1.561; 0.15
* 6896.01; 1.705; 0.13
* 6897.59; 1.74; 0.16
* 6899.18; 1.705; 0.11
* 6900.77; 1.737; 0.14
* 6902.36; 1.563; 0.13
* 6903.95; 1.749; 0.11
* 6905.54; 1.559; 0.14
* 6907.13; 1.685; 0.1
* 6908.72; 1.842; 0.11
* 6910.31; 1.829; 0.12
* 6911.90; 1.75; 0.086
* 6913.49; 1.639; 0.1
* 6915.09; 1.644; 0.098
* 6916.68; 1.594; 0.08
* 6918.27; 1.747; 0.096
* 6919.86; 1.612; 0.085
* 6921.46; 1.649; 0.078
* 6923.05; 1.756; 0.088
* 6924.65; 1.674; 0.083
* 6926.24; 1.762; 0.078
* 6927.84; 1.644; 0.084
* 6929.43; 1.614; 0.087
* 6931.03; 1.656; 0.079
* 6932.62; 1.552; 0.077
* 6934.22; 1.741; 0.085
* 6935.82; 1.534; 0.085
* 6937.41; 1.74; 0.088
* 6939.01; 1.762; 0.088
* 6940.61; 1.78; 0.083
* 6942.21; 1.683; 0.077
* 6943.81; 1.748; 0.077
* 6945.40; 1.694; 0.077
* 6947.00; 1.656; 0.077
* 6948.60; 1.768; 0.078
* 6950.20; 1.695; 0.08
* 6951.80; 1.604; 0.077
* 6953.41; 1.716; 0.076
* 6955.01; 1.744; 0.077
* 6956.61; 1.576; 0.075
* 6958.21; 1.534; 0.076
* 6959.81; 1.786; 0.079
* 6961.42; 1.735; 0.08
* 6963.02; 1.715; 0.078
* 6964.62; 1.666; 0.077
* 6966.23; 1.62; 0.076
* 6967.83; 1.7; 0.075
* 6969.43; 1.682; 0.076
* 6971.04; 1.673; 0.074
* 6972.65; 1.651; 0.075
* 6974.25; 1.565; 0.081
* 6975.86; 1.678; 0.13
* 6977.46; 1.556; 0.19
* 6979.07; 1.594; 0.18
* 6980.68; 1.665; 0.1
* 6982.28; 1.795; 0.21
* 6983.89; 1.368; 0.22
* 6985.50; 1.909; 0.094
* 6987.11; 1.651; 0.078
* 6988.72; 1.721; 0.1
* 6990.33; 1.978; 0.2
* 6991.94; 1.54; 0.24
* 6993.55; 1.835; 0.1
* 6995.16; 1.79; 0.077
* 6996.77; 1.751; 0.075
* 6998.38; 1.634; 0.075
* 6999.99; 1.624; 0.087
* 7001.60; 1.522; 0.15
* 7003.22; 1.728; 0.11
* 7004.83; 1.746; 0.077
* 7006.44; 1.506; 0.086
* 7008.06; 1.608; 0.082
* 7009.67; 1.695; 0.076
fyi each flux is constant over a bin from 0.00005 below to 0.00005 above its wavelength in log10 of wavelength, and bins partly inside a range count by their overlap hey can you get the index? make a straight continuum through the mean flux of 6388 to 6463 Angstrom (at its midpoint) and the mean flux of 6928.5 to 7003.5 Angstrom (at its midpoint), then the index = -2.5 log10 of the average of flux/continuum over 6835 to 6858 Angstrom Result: 0.03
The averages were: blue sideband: 1.61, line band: 1.62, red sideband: 1.68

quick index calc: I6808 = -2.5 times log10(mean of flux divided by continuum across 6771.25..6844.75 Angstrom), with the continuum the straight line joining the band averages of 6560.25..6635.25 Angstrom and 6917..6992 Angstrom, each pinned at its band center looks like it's 0.17 mag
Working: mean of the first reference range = 2.25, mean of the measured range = 1.64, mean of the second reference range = 1.68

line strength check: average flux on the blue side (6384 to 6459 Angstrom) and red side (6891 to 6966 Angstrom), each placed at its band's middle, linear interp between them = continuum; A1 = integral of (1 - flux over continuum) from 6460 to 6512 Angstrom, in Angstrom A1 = 0.88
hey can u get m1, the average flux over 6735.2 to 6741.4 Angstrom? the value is 1.69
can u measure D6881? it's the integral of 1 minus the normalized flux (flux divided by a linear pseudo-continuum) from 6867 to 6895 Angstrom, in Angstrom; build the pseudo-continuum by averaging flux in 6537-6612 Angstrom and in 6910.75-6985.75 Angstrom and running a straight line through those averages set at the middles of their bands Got 2.3 Angstrom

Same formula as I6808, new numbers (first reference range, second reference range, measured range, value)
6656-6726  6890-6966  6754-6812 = 0.08 mag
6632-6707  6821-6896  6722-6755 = -0.10 mag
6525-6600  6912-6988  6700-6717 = 0.15 mag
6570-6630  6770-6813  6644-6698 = 0.11 mag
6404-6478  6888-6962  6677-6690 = -0.03 mag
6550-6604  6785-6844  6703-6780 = 0.10 mag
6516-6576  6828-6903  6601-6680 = 0.28 mag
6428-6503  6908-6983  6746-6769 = 0.03 mag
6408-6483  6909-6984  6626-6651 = 0.02 mag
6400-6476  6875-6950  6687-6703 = -0.07 mag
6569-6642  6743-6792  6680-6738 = -0.12 mag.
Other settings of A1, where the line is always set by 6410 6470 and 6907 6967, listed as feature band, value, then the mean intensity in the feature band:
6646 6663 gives 0.1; 1.63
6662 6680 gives 0.1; 1.64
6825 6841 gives 0.3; 1.64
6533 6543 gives -0.1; 1.65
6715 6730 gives -4.6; 2.16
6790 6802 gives 0.4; 1.61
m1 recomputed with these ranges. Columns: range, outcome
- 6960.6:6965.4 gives 1.71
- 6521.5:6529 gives 1.67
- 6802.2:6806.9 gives 1.71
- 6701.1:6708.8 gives 1.68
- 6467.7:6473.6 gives 1.64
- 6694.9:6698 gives 1.66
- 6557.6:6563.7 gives 4.66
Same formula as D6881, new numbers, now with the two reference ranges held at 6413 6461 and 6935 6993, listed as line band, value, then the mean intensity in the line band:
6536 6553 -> -3.6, 1.98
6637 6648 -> 0.1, 1.63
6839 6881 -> 1.2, 1.62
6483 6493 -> 0.3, 1.58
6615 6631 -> -0.2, 1.65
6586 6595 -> -3.4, 2.25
